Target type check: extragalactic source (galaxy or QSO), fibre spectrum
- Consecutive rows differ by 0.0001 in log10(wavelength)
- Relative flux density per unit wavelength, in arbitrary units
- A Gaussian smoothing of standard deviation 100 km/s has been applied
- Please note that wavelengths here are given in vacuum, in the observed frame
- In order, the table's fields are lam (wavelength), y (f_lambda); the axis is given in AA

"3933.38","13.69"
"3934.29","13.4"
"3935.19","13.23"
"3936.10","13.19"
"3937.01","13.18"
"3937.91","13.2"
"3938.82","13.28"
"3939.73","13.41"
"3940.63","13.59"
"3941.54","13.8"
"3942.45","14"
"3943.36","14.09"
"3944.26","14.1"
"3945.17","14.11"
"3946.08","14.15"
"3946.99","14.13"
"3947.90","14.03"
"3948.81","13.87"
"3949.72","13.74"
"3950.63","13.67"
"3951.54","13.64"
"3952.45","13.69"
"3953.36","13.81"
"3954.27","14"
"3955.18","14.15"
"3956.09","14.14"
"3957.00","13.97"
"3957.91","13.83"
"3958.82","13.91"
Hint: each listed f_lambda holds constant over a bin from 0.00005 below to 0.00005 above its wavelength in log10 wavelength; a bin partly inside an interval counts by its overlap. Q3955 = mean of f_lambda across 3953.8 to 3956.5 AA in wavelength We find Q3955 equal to 14.1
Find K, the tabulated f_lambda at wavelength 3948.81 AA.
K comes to 13.87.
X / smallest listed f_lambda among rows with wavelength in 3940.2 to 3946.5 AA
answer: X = 13.59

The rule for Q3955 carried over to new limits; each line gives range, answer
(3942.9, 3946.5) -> 14.1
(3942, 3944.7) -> 14.1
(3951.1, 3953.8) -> 13.7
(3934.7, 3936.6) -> 13.2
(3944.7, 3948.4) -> 14.1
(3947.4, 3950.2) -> 13.9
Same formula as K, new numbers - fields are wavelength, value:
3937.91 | 13.2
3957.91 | 13.83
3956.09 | 14.14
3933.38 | 13.69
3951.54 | 13.64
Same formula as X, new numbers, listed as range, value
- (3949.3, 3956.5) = 13.64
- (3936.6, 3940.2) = 13.18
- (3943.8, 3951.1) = 13.67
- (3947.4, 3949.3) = 13.87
